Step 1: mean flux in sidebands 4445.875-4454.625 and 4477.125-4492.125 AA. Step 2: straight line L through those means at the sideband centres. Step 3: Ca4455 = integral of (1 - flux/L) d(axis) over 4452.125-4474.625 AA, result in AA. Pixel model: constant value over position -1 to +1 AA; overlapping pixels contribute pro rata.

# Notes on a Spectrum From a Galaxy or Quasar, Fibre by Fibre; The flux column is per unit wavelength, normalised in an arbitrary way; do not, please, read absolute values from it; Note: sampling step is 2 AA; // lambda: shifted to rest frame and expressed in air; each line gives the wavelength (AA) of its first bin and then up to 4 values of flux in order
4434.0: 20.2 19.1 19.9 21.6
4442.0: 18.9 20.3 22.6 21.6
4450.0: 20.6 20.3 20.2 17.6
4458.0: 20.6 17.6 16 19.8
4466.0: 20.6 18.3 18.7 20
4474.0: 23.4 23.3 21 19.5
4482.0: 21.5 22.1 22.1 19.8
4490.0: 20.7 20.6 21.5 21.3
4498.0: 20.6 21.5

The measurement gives 1.74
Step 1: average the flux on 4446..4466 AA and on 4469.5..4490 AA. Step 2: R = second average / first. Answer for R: 1.1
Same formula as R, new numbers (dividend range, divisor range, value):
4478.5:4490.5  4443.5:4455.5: 1.01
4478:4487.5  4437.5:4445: 1.05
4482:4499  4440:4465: 1.07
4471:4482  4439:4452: 1.03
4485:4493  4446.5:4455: 1.00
